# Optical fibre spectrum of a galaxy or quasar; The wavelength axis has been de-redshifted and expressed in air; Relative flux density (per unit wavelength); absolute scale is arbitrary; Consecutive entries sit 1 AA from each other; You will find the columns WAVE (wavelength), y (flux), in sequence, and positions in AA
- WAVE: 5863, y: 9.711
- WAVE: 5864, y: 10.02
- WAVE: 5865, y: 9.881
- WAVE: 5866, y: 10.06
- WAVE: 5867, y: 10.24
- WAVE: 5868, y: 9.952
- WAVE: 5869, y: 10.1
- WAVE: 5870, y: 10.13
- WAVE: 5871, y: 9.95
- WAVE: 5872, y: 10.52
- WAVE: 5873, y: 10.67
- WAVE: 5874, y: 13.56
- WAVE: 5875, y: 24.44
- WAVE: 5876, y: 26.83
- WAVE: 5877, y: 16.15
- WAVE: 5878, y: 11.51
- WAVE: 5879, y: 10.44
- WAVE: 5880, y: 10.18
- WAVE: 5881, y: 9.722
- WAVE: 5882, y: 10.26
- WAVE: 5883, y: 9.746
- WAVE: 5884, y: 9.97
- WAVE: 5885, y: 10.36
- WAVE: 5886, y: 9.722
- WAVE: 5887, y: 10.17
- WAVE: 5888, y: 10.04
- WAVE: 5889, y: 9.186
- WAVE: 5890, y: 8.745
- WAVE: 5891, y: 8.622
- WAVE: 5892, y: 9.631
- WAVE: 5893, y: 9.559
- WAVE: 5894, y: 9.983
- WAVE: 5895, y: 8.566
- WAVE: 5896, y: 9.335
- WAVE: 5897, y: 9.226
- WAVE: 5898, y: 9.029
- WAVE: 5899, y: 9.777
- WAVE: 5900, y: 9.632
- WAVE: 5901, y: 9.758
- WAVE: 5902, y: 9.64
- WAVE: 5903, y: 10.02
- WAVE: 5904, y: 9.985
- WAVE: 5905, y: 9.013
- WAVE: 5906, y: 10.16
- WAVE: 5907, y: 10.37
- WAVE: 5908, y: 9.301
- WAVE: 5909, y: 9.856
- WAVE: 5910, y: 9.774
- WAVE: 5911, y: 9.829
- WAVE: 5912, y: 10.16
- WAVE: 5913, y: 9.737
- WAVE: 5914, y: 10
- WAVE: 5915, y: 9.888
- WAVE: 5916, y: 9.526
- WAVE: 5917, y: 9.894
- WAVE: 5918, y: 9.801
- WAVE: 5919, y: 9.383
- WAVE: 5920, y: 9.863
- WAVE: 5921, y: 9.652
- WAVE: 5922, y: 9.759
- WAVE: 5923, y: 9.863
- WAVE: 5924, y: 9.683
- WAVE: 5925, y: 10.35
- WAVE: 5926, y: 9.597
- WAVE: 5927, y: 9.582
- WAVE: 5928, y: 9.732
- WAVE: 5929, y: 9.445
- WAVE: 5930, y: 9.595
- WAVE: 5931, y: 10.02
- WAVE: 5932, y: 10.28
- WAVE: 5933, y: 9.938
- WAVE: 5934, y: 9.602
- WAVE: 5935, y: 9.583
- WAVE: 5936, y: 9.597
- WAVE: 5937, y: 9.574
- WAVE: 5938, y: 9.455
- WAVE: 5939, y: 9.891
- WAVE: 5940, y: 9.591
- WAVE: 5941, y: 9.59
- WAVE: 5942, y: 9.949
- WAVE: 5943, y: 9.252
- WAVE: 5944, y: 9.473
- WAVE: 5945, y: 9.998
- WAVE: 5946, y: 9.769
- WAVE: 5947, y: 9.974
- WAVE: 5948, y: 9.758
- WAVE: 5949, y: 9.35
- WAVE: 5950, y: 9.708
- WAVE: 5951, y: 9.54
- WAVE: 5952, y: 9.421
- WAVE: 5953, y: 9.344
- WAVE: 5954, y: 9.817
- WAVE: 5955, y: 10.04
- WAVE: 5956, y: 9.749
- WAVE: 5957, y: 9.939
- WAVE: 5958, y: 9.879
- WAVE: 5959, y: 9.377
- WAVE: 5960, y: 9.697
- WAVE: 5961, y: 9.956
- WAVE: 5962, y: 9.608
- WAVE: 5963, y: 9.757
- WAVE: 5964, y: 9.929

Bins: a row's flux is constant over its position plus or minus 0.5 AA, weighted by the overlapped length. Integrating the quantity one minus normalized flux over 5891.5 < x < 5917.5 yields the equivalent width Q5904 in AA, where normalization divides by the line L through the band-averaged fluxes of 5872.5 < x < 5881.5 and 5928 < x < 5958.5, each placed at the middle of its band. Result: 6.1 AA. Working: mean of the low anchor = 14.8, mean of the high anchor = 9.7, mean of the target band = 9.68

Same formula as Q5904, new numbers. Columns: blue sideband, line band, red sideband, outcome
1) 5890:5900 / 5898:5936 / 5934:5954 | -1.3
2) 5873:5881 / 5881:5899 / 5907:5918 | 5.1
